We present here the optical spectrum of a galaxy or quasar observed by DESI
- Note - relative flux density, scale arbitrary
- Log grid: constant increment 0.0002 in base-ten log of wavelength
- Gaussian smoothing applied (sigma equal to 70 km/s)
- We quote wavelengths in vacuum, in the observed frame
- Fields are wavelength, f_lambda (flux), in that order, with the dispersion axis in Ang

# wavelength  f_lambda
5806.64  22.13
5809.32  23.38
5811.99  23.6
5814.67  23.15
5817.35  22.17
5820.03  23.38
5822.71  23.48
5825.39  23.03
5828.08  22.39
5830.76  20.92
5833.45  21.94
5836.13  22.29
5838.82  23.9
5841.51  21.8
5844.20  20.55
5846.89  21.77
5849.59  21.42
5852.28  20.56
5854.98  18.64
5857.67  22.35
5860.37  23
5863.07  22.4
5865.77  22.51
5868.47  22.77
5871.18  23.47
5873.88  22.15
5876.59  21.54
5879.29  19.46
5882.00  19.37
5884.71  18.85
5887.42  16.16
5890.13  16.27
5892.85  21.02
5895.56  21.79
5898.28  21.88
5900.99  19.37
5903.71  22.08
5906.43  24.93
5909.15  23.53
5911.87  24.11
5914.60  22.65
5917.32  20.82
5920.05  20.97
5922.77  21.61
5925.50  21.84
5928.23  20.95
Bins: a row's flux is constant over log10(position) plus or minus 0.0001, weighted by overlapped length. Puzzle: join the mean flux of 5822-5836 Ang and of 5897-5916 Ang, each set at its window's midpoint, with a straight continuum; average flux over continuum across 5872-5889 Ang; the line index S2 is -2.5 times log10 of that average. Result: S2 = 0.15 mag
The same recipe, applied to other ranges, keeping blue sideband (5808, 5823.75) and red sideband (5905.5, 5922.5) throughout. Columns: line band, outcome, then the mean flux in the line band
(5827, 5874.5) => 0.052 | 21.9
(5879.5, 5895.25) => 0.220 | 18.6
